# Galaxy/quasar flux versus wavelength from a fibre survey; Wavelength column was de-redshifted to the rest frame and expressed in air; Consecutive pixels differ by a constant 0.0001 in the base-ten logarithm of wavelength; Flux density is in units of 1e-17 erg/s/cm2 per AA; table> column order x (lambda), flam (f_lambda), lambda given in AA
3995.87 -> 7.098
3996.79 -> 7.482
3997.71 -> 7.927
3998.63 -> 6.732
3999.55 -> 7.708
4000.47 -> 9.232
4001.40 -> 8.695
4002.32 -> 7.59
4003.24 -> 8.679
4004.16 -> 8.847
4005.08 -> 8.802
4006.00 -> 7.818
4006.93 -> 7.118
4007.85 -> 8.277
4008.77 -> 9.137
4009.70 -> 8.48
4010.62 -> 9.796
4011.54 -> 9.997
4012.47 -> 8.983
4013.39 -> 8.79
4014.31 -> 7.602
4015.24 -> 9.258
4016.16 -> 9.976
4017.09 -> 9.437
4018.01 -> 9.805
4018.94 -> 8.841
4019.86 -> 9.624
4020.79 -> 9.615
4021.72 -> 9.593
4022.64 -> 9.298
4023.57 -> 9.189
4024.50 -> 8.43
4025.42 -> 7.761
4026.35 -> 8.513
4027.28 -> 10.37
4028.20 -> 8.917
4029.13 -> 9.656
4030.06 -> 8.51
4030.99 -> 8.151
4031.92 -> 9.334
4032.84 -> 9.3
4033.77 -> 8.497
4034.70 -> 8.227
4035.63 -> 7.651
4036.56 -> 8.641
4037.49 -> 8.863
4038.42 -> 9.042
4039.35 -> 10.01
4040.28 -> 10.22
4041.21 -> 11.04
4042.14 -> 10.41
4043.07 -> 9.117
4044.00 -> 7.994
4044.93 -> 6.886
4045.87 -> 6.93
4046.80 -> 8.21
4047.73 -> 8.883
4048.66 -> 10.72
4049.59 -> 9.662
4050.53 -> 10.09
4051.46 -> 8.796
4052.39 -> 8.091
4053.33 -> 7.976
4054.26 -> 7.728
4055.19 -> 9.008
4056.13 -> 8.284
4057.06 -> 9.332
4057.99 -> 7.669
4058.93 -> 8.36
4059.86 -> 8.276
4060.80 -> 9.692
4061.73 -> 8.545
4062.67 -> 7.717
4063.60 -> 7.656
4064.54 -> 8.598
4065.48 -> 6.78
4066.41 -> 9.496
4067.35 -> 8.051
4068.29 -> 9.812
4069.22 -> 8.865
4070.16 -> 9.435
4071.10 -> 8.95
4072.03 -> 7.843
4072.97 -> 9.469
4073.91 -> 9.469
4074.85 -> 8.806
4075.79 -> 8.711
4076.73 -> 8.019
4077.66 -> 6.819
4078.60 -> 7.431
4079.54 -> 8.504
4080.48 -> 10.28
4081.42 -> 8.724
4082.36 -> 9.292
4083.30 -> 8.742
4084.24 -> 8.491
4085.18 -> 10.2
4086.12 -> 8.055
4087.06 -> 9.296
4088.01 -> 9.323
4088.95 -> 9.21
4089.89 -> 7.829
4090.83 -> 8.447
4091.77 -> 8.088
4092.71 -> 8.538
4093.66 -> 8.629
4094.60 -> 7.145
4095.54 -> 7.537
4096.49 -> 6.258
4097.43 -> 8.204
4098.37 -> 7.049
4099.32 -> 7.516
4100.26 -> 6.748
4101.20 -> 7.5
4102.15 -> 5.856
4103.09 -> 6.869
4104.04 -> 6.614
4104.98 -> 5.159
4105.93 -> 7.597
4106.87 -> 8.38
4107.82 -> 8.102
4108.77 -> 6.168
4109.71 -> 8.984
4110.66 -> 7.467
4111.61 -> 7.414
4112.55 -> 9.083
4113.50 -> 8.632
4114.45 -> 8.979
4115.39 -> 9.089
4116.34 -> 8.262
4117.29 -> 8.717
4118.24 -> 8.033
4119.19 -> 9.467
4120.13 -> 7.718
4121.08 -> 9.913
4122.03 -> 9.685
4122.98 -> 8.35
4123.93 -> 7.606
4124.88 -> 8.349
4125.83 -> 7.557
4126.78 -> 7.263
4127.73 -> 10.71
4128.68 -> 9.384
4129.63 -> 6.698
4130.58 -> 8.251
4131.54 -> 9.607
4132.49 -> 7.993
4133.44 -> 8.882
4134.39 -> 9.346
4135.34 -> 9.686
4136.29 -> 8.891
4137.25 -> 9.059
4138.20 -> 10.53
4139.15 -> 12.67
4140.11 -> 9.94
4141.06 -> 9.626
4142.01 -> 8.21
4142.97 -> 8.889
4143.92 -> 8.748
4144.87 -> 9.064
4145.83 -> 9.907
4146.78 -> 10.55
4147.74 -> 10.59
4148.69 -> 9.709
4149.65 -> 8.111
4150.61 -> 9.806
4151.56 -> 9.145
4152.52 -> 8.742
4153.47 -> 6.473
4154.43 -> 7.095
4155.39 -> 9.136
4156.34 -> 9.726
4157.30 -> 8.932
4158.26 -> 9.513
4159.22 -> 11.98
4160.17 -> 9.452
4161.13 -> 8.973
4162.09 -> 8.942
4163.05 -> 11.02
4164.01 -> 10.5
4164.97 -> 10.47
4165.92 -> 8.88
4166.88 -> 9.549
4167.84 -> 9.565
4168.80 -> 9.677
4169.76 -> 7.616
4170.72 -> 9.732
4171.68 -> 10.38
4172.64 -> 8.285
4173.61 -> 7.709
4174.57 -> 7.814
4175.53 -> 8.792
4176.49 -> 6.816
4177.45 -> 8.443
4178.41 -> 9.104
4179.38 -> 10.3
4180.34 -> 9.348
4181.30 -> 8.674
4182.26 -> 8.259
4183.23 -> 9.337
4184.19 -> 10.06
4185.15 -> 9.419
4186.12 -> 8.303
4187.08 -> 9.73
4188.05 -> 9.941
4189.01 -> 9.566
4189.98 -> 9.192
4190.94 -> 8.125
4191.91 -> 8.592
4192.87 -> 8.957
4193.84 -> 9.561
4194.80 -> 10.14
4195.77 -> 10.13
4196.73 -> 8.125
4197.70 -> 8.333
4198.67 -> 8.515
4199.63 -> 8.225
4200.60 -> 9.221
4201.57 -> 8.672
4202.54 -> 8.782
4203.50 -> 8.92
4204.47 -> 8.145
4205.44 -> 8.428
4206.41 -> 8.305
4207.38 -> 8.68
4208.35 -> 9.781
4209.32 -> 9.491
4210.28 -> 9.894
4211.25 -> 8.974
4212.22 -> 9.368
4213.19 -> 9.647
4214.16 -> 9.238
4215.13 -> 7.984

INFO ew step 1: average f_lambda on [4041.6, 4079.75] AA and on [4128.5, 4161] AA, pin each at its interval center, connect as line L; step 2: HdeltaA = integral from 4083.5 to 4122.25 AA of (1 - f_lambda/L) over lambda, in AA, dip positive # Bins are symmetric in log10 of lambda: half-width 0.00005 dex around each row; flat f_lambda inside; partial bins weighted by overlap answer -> 3.73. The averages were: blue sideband 8.57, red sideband 9.24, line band 8.05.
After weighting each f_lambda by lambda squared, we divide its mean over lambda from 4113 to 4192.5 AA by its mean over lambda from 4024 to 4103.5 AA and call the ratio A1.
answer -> 1.11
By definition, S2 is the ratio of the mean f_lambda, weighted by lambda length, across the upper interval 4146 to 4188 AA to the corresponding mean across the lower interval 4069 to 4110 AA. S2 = 1.13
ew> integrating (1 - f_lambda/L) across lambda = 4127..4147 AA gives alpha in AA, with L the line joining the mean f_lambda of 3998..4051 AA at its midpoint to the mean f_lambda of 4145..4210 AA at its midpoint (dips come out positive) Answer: -0.59 AA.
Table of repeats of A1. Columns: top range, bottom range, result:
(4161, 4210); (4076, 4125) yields 1.16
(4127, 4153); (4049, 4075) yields 1.12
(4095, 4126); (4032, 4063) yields 0.92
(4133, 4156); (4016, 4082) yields 1.10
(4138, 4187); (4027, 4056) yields 1.10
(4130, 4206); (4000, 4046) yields 1.10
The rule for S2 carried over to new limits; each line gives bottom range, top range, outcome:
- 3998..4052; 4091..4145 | 0.94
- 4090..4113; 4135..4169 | 1.27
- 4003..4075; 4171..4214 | 1.01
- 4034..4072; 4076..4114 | 0.91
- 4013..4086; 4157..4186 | 1.05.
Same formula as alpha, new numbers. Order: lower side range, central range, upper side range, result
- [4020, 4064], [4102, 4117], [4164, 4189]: 2.1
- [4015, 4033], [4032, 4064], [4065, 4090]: 0.8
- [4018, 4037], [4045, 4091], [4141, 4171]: 2.0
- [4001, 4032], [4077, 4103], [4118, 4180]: 2.6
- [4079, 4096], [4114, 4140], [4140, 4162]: 0.2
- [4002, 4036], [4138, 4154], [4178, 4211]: -0.7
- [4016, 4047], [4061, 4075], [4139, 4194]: 0.6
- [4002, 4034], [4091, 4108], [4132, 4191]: 3.3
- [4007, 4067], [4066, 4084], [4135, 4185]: 0.4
